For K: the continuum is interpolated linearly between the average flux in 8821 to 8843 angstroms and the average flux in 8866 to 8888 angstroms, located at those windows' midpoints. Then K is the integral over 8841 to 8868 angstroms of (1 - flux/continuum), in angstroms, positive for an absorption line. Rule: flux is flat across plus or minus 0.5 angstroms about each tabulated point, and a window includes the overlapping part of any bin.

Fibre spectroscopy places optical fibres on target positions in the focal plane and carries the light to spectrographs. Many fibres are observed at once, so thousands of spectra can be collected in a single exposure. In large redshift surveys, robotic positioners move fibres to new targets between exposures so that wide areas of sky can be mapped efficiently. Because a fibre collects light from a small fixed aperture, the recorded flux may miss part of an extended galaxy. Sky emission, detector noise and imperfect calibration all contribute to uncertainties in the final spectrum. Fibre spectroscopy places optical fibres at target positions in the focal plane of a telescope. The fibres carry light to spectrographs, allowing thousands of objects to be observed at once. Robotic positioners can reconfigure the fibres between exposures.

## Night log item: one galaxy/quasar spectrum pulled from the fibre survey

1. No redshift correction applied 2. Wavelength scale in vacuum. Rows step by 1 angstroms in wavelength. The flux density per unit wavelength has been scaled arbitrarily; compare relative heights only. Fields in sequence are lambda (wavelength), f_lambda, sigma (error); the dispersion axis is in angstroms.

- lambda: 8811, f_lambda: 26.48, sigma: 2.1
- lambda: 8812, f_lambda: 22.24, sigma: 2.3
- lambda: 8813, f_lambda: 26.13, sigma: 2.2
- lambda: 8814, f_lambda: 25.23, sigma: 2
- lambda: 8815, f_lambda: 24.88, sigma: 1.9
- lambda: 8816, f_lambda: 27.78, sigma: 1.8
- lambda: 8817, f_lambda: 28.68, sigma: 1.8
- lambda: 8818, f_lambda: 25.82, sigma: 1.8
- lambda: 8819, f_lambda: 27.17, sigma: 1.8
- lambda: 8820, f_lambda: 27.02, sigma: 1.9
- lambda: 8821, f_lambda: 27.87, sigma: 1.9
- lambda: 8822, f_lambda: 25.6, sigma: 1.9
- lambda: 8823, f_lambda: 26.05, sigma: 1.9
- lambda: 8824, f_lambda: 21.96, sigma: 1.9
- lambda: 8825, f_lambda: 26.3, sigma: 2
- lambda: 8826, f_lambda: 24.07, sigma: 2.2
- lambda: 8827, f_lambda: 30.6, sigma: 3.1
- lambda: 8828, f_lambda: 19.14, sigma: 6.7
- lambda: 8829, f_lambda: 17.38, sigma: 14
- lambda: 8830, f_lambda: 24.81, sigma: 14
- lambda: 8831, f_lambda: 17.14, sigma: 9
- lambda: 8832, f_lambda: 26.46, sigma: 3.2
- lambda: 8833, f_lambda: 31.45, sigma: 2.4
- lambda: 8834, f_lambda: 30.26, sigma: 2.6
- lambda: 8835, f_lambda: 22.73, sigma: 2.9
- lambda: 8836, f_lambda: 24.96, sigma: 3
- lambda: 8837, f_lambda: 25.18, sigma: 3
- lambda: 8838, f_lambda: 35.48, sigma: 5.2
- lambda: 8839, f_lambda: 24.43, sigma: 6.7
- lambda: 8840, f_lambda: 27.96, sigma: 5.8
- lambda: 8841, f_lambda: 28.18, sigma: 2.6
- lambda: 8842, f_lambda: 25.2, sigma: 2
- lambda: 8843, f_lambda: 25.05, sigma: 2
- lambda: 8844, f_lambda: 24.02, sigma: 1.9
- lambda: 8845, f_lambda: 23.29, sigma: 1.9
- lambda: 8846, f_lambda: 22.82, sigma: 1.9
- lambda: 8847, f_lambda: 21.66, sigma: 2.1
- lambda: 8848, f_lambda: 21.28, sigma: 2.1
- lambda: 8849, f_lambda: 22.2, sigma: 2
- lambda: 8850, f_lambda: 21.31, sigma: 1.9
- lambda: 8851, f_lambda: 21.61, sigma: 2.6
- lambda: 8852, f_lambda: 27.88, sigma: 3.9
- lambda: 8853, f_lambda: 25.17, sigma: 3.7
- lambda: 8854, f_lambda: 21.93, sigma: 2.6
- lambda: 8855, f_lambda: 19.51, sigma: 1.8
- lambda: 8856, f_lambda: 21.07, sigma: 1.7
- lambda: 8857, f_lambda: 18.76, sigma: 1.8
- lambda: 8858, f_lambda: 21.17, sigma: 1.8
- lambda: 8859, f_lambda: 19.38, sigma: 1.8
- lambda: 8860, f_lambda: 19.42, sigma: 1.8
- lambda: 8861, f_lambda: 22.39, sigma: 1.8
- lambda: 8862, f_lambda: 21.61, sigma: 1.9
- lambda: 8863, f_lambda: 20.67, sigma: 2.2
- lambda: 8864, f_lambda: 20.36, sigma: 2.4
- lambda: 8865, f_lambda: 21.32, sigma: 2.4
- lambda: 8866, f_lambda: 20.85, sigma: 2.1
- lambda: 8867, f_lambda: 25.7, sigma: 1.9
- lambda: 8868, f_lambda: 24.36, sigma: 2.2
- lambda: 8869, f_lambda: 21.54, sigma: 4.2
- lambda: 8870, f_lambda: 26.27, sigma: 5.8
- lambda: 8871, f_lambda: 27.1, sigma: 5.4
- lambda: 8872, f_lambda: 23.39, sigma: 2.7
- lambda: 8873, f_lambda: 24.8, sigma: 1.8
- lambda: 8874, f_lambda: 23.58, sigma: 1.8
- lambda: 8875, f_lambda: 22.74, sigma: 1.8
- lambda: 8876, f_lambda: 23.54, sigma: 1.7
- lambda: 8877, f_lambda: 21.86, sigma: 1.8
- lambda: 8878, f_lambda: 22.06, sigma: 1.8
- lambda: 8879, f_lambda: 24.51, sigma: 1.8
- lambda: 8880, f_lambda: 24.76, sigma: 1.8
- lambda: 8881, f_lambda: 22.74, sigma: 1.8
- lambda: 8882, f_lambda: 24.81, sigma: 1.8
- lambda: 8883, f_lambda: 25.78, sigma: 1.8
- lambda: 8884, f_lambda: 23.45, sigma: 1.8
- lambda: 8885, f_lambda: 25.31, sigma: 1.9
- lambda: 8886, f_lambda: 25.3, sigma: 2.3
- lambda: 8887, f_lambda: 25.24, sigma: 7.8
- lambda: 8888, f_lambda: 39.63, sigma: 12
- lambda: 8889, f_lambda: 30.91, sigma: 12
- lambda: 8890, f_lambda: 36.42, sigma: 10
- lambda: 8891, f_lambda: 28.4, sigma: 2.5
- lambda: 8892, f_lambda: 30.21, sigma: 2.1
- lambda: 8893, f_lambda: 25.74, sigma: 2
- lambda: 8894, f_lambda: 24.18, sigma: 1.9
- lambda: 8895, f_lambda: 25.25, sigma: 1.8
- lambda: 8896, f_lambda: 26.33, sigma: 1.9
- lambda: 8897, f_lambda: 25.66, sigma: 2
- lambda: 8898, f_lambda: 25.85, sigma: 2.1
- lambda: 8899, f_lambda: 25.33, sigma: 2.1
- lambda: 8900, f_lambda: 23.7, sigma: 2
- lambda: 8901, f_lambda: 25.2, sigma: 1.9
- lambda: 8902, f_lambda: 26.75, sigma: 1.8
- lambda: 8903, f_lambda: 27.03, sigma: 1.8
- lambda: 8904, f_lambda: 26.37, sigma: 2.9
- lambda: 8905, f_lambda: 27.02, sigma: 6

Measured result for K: 2.9 angstroms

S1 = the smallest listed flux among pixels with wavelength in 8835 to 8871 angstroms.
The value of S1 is 18.76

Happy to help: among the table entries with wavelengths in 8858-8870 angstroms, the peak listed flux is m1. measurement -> 26.27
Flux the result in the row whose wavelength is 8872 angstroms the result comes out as 23.39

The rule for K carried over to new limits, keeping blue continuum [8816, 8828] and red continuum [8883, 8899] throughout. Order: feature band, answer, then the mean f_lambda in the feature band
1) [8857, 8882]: 4.2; 22.7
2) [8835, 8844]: 0.0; 26.6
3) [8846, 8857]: 1.9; 22.2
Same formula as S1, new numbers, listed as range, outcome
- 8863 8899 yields 20.36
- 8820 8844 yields 17.14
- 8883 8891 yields 23.45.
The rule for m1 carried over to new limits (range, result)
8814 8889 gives 39.63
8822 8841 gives 35.48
